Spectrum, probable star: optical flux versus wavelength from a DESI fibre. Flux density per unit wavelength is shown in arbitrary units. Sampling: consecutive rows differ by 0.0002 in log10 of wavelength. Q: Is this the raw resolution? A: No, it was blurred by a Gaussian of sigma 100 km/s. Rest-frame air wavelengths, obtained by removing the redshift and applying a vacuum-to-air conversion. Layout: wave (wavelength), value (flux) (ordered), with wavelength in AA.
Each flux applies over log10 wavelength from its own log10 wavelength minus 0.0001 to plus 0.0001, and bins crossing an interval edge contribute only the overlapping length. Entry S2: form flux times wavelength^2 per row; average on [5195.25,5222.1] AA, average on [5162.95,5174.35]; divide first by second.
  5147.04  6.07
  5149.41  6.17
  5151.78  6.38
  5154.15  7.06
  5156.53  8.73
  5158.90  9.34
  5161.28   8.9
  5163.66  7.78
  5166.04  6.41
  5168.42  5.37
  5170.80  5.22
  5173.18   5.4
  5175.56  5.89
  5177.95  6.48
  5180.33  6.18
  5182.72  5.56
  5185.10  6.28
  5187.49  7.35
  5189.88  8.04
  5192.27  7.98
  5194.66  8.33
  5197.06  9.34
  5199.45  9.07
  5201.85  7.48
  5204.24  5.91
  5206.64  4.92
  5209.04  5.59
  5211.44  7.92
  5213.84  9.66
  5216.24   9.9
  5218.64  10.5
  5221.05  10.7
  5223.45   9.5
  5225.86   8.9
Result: 1.41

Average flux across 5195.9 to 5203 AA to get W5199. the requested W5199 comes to 8.63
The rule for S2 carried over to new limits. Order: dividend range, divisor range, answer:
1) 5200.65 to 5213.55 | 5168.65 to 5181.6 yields 1.15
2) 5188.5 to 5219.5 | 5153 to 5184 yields 1.20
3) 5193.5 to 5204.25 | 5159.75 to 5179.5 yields 1.29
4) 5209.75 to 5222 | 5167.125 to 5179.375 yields 1.71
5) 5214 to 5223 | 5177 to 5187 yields 1.67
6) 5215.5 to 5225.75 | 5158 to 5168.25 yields 1.32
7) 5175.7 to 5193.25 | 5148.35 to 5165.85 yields 0.89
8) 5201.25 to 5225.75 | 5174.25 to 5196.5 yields 1.20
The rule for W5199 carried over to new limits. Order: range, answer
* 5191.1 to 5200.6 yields 8.68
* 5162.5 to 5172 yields 6.19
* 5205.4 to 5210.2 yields 5.25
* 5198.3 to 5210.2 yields 6.58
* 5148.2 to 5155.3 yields 6.54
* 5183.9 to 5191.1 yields 7.23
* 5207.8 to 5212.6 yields 6.73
